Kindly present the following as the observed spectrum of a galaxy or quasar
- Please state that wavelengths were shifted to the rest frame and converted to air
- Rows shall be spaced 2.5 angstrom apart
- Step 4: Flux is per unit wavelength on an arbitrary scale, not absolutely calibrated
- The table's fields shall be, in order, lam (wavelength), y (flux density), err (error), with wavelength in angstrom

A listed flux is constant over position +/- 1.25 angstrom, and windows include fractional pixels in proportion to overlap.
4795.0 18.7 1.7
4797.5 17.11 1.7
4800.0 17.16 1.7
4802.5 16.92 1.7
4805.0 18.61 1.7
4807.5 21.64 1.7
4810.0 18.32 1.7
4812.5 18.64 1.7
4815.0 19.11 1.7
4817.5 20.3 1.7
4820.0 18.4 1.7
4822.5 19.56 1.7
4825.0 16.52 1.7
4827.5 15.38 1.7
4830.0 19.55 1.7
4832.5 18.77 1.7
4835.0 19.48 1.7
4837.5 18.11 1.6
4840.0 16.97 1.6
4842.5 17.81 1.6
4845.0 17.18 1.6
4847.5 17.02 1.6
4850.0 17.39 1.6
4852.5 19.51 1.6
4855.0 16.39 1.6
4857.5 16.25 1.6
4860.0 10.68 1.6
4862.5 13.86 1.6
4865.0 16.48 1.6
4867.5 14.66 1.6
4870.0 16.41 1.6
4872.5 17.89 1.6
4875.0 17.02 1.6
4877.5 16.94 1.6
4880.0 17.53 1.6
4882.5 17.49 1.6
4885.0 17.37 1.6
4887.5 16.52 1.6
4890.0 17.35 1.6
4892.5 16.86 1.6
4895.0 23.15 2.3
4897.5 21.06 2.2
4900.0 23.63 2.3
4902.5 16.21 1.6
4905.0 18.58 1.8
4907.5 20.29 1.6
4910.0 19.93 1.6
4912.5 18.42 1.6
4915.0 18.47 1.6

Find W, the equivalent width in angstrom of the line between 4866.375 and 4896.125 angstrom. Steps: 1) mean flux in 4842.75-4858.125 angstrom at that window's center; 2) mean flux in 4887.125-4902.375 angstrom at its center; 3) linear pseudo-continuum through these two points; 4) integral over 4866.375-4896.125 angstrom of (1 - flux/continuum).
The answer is 2.5 angstrom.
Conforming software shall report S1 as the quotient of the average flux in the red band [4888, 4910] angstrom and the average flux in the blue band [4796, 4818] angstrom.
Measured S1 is 1.1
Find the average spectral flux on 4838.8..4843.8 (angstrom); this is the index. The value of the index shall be 17.4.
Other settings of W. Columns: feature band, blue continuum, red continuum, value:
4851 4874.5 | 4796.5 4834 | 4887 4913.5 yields 3.8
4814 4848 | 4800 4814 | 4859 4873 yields -2.0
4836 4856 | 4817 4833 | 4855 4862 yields -2.6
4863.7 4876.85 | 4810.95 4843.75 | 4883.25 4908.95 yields 1.6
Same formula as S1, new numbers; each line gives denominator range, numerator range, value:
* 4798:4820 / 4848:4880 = 0.86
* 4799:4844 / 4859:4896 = 0.91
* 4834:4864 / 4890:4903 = 1.21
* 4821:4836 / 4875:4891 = 0.94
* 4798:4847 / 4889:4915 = 1.07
